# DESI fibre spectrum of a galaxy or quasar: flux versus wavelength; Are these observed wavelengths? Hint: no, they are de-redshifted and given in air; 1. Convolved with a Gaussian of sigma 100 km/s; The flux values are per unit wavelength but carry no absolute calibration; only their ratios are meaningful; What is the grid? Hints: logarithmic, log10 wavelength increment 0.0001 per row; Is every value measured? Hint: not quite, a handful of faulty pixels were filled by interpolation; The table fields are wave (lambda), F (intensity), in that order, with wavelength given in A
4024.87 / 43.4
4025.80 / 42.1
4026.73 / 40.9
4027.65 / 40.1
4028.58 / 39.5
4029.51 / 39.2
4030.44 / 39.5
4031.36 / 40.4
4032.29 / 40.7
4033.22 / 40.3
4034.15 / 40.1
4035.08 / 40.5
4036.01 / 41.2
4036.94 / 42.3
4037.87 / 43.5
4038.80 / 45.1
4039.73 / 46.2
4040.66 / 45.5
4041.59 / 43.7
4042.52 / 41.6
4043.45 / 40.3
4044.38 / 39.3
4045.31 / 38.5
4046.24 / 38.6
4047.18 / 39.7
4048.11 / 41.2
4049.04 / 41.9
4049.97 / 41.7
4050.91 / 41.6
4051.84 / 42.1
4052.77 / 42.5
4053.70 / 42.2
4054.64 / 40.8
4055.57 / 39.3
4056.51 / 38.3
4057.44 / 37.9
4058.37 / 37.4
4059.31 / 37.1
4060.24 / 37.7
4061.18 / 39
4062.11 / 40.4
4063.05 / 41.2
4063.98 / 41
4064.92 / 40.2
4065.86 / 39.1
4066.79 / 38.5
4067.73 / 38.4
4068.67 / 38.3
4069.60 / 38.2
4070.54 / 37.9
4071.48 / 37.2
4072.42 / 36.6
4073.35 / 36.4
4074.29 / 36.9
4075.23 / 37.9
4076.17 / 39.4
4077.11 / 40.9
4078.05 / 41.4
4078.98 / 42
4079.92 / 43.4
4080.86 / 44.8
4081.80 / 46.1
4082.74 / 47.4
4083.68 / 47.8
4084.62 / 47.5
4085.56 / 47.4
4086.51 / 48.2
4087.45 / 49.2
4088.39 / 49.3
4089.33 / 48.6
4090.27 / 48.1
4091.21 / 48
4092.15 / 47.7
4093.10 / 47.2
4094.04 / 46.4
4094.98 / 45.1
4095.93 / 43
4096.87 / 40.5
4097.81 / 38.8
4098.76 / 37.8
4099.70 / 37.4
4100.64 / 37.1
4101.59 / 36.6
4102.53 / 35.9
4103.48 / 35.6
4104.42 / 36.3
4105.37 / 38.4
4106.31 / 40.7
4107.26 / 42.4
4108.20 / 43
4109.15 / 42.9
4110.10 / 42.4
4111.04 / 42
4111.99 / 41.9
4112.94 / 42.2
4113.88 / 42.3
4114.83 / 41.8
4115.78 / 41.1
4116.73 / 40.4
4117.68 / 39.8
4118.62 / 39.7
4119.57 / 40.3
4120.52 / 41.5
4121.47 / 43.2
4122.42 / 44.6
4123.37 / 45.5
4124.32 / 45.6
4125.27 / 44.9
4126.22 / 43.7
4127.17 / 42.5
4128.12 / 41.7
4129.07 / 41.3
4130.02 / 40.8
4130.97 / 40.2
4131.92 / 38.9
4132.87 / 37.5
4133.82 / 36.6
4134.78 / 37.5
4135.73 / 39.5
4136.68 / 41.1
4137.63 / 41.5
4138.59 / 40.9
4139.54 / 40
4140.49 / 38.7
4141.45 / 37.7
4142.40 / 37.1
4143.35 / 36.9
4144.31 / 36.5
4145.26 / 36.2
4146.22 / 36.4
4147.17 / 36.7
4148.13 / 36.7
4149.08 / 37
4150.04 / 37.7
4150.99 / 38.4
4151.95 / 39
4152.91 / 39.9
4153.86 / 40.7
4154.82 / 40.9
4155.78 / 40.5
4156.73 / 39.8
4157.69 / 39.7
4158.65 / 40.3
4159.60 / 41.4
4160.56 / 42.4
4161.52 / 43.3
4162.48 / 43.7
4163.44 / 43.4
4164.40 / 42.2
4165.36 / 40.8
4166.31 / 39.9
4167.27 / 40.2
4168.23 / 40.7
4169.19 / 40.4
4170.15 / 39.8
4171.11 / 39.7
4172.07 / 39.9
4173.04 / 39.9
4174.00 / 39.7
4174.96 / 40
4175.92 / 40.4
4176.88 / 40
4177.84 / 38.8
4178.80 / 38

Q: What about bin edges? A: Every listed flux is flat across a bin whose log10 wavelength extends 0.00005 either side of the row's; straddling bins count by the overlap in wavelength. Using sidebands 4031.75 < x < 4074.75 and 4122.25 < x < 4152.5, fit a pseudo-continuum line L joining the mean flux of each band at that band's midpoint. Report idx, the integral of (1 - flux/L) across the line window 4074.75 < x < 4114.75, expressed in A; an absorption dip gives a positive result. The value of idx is -3.0 A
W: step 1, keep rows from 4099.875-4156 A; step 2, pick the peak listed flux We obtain 45.6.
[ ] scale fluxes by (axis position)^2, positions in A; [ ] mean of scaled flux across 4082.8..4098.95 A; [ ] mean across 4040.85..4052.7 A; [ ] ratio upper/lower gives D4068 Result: 1.1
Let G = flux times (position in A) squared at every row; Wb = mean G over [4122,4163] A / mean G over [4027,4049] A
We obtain 1.0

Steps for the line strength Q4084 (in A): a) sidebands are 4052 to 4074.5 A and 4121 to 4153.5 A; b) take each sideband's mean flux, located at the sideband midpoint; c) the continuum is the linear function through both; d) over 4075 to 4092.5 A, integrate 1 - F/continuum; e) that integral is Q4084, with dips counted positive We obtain -2.9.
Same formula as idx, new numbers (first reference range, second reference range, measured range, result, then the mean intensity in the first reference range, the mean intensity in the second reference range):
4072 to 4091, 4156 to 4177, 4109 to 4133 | 0.4 A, 44.1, 40.8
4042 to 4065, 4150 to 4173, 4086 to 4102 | -1.5 A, 40.1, 40.7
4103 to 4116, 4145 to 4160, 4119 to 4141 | -0.7 A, 40.9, 38.9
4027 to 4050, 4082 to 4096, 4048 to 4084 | 3.5 A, 41.2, 47.5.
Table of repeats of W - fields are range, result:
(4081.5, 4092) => 49.3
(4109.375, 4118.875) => 42.4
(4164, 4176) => 42.2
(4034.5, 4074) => 46.2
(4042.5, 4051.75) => 41.9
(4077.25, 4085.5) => 47.8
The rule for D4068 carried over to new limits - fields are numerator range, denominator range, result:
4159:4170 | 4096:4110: 1.10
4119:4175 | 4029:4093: 1.01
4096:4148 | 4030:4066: 1.02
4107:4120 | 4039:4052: 1.03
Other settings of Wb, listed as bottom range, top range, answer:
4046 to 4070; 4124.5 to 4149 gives 1.03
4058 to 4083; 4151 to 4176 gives 1.07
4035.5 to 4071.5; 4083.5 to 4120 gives 1.08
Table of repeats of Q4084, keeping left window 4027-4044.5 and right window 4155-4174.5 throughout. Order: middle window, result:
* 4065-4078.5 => 0.97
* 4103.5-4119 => 0.09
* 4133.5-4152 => 1.31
